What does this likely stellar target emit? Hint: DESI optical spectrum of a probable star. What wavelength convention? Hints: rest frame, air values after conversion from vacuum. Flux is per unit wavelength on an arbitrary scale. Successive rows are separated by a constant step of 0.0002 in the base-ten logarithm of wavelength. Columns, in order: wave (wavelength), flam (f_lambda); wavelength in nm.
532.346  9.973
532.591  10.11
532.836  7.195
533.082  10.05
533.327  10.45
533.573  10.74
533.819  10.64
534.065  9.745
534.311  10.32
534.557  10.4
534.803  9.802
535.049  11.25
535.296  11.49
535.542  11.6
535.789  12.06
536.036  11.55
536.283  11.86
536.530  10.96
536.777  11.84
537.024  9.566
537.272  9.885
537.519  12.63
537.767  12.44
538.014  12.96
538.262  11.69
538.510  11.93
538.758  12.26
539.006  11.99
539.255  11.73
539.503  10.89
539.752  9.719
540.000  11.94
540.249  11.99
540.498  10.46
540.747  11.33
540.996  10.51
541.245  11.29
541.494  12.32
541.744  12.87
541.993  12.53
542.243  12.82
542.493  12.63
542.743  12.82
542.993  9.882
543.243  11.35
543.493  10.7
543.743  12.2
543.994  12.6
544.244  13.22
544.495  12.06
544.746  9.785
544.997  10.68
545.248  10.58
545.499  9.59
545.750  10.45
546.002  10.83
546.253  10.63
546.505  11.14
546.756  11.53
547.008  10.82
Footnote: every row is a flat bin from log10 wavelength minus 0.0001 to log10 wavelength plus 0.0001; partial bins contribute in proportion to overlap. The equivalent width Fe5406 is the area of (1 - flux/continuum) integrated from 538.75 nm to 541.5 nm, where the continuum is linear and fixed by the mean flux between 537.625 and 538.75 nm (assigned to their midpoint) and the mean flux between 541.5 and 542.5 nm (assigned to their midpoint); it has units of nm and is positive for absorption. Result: 0.26 nm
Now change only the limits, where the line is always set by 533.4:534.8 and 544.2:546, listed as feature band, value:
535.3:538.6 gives -0.37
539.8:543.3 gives -0.36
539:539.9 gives -0.04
